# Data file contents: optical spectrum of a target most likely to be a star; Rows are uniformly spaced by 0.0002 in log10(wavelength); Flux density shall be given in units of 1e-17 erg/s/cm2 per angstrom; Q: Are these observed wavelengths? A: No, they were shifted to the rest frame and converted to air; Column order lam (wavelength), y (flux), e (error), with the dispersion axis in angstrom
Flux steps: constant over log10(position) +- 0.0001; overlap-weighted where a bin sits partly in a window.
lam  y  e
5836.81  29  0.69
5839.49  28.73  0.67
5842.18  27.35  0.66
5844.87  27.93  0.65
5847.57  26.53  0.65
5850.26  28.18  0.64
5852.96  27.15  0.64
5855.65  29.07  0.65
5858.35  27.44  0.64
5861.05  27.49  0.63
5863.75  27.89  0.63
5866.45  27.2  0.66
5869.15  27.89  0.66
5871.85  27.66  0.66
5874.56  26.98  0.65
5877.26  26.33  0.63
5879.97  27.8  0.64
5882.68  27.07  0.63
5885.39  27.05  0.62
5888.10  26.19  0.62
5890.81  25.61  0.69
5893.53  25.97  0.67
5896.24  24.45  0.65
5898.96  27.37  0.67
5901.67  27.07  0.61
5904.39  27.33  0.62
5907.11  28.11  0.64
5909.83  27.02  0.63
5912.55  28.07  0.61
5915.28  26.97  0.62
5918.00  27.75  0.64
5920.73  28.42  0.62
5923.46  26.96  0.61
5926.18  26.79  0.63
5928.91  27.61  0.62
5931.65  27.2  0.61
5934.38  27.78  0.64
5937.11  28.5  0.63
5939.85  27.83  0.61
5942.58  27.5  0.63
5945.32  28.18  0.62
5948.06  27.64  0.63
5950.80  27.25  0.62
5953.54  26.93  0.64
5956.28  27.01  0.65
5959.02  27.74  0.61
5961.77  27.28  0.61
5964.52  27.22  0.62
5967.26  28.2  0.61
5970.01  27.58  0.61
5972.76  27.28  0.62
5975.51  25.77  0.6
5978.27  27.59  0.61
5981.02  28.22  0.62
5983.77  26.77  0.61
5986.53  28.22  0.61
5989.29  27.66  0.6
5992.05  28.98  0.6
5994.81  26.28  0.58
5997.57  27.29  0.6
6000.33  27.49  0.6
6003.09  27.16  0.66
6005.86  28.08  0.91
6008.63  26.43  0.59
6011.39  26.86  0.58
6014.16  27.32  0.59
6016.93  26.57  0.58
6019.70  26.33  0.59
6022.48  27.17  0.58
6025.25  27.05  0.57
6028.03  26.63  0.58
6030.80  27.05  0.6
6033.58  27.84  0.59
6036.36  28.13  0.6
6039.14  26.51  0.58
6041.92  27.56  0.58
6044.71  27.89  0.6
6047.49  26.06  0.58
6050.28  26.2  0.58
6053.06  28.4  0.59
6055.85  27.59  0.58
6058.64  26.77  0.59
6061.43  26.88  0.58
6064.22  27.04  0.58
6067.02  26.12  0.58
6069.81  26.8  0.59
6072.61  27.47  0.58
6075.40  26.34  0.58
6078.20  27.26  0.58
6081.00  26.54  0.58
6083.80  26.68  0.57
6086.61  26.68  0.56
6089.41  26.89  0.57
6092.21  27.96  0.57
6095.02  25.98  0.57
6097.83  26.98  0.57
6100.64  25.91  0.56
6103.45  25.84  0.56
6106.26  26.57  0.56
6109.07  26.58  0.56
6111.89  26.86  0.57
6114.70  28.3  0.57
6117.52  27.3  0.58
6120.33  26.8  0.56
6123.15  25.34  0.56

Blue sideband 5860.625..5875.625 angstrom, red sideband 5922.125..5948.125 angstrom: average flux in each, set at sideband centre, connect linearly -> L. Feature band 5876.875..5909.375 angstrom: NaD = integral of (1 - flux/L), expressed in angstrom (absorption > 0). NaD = 1.0 angstrom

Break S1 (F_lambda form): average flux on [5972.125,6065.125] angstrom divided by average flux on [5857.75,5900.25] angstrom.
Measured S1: 1.01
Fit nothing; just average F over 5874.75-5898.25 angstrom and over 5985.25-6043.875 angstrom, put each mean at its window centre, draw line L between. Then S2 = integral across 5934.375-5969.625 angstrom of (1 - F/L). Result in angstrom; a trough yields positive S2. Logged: -1.0 angstrom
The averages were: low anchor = 26.4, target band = 27.6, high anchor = 27.3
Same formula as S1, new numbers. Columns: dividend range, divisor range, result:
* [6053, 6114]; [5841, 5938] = 0.98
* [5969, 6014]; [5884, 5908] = 1.03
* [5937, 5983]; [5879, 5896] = 1.04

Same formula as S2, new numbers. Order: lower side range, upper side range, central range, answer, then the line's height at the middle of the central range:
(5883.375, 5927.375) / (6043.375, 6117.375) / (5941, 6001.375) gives -1.2 angstrom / 26.9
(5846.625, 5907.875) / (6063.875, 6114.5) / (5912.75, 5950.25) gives -0.9 angstrom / 27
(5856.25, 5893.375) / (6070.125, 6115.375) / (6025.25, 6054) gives -0.4 angstrom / 26.9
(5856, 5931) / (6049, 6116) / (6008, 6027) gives 0.1 angstrom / 27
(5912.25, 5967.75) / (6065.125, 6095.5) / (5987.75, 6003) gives -0.1 angstrom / 27.3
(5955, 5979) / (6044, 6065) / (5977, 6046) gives -0.3 angstrom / 27.2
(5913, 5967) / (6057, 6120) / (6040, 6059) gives -0.2 angstrom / 27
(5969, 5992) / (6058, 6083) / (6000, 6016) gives 0.0 angstrom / 27.3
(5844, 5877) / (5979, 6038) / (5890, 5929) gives 0.6 angstrom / 27.5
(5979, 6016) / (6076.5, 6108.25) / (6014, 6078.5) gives 0.0 angstrom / 27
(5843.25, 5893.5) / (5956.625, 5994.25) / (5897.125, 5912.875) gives 0.0 angstrom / 27.4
